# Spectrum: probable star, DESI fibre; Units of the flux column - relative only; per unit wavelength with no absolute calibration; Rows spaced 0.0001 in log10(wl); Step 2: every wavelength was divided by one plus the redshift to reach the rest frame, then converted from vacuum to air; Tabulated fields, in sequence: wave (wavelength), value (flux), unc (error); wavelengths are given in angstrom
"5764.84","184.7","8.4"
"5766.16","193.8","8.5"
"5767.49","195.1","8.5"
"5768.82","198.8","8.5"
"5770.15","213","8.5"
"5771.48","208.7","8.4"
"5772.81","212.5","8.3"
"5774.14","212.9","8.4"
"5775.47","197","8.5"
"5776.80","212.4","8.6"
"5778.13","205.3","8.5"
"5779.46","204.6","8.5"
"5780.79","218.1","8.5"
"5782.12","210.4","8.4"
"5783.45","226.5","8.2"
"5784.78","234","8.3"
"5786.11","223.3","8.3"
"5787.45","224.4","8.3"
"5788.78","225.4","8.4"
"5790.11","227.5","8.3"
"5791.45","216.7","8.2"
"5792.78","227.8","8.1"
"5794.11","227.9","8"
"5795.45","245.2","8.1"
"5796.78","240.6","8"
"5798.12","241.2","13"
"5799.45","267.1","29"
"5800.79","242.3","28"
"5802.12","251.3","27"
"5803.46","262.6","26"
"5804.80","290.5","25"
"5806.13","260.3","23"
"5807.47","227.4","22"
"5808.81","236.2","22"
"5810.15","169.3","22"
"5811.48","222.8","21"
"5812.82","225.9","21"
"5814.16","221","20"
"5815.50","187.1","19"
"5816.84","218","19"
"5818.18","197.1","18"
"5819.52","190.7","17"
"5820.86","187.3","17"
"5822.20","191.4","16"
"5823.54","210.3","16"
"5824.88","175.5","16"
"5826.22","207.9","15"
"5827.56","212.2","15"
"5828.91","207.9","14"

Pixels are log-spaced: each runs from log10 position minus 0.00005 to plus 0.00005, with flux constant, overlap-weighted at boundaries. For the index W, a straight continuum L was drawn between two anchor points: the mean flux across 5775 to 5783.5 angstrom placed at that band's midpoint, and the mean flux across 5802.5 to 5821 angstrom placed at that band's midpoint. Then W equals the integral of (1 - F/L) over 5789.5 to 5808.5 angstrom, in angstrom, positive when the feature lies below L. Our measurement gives -2.4 angstrom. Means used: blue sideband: 210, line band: 245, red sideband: 223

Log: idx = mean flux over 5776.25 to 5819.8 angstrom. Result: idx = 227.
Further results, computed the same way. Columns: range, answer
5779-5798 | 226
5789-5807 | 246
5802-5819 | 227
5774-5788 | 215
